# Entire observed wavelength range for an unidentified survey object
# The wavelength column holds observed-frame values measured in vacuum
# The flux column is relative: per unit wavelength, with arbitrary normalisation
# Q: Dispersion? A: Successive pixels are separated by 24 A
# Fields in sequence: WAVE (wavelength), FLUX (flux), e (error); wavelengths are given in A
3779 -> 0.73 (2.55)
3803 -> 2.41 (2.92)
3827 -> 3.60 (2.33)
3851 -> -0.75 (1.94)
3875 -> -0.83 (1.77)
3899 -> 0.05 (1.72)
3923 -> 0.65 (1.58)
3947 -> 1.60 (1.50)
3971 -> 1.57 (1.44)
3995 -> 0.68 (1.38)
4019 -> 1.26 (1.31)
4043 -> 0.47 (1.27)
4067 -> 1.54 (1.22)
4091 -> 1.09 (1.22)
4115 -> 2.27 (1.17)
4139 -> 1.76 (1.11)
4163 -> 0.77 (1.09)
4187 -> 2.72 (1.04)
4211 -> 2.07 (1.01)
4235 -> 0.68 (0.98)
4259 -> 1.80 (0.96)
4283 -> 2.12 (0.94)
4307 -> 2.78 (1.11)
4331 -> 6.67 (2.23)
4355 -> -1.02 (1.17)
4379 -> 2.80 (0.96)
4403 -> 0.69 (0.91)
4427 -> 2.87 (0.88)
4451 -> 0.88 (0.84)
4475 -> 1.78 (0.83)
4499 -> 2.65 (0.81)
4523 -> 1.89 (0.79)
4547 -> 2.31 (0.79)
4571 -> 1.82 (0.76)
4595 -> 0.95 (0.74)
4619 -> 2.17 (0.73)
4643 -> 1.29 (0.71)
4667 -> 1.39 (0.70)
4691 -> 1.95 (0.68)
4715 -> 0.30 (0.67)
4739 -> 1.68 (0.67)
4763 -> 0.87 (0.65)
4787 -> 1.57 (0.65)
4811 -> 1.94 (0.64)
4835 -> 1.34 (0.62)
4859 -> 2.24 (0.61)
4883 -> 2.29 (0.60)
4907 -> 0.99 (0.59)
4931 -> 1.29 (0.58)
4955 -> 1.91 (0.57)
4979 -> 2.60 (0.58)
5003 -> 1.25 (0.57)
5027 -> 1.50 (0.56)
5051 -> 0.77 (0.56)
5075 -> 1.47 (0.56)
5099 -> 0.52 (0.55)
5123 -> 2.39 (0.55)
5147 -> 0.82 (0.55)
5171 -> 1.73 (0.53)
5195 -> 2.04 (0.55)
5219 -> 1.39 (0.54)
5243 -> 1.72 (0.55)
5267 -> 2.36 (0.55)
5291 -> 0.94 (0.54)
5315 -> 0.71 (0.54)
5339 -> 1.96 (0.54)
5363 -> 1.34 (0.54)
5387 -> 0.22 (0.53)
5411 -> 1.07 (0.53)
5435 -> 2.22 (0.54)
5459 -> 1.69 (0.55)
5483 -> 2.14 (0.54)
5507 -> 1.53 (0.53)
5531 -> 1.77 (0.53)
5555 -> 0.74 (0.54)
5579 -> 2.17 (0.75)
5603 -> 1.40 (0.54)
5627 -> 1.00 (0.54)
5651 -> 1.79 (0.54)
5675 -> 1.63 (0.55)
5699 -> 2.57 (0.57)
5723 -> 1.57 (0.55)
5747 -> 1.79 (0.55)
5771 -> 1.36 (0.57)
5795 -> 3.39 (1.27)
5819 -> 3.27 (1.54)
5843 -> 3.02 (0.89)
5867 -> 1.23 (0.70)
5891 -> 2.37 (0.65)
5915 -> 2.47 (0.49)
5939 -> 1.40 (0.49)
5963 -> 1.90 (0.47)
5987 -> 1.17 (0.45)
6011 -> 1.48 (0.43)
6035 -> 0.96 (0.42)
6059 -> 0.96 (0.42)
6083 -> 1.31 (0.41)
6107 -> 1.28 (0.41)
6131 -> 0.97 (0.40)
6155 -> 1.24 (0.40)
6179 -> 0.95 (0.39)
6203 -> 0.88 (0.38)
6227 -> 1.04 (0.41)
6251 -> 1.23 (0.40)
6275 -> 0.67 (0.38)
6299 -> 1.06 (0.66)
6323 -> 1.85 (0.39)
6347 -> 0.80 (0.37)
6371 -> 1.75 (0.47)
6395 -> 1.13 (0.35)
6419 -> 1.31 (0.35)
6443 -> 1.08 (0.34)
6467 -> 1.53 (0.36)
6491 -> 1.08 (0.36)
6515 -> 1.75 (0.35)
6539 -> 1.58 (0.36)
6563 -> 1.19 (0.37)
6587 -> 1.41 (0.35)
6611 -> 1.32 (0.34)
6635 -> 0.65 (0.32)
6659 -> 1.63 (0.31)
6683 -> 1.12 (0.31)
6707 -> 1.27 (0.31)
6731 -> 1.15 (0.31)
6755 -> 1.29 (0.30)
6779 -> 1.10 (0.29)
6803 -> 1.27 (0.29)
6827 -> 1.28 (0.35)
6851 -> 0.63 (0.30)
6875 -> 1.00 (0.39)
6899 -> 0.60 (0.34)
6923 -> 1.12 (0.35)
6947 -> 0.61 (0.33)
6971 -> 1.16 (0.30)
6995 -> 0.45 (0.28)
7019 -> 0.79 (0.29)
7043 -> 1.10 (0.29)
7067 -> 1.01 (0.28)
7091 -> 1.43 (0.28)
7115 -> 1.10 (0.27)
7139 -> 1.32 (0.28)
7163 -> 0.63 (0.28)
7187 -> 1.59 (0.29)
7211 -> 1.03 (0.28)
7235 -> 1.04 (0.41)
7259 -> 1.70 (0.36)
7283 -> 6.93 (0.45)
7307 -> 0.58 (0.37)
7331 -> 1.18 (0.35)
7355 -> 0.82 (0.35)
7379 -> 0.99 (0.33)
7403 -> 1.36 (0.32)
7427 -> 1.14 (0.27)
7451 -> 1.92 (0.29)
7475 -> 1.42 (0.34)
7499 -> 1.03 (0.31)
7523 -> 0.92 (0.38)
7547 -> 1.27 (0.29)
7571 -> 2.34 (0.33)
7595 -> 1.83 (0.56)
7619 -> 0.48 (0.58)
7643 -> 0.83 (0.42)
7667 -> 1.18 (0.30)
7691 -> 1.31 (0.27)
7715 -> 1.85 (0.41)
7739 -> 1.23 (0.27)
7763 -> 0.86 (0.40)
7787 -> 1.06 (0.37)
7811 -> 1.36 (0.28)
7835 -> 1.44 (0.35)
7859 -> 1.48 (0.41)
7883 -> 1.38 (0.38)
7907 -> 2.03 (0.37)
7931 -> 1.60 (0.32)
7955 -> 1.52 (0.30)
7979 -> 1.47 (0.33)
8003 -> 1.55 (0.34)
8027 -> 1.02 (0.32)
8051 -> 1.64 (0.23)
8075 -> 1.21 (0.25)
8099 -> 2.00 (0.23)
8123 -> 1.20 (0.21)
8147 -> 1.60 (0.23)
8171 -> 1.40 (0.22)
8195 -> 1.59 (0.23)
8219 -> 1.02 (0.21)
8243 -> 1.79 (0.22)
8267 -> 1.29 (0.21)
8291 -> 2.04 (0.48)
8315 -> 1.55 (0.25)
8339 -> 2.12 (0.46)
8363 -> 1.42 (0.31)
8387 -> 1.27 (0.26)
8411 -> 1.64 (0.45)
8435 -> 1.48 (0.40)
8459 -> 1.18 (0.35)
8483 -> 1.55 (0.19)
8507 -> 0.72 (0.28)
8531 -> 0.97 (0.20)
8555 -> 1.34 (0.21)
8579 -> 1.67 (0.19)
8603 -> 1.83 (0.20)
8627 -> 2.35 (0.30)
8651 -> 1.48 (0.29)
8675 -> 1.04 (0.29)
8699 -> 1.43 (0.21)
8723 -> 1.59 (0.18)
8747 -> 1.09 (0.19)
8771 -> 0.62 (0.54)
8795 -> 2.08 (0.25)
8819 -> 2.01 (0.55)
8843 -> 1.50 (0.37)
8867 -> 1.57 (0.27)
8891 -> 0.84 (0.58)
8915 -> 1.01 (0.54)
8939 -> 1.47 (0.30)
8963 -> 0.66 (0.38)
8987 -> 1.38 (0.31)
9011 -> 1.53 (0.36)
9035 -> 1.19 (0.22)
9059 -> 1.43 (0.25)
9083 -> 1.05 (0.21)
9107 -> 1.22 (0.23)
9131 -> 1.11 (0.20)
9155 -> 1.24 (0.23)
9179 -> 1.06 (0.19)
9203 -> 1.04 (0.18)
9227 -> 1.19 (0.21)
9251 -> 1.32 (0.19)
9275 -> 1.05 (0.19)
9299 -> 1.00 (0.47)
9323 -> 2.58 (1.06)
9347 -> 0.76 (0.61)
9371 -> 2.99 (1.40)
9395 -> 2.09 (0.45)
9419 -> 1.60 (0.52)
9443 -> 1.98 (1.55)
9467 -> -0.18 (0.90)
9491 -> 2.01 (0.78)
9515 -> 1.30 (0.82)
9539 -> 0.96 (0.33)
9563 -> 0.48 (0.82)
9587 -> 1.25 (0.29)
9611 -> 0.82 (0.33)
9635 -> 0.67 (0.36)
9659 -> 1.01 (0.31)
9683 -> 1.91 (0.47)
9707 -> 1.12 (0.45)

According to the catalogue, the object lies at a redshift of 0.95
